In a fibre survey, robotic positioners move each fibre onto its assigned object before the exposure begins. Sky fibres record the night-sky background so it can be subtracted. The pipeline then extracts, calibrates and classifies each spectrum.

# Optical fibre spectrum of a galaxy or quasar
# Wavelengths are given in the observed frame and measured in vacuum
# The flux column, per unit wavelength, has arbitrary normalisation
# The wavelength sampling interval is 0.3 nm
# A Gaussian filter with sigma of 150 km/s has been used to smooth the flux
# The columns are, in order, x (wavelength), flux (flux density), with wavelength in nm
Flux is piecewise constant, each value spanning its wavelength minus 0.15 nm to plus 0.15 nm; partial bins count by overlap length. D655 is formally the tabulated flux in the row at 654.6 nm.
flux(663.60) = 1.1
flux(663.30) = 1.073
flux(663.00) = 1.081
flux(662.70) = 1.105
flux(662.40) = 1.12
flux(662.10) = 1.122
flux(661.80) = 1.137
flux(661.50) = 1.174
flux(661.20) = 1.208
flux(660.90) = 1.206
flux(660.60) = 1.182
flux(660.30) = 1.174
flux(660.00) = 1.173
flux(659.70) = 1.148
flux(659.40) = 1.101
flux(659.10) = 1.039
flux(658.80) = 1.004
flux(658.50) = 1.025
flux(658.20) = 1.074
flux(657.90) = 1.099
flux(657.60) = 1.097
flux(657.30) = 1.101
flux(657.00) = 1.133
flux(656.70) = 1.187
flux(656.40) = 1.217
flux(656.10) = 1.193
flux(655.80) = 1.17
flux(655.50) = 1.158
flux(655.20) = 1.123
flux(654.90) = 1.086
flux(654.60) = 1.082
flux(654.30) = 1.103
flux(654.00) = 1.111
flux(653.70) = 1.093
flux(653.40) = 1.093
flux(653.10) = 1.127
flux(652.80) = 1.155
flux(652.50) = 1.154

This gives 1.082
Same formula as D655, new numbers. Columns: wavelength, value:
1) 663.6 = 1.1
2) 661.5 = 1.174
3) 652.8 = 1.155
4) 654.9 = 1.086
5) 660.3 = 1.174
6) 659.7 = 1.148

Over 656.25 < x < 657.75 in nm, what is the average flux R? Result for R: 1.15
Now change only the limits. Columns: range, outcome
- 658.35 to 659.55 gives 1.04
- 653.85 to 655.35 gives 1.1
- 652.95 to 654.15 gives 1.11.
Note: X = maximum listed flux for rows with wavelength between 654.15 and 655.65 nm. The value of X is 1.158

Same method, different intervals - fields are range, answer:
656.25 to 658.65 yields 1.217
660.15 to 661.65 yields 1.208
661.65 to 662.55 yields 1.137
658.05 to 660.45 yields 1.174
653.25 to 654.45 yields 1.111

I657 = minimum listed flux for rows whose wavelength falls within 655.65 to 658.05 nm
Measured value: 1.097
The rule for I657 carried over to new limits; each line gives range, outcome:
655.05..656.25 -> 1.123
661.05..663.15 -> 1.081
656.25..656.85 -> 1.187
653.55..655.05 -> 1.082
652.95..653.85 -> 1.093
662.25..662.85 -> 1.105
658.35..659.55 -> 1.004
